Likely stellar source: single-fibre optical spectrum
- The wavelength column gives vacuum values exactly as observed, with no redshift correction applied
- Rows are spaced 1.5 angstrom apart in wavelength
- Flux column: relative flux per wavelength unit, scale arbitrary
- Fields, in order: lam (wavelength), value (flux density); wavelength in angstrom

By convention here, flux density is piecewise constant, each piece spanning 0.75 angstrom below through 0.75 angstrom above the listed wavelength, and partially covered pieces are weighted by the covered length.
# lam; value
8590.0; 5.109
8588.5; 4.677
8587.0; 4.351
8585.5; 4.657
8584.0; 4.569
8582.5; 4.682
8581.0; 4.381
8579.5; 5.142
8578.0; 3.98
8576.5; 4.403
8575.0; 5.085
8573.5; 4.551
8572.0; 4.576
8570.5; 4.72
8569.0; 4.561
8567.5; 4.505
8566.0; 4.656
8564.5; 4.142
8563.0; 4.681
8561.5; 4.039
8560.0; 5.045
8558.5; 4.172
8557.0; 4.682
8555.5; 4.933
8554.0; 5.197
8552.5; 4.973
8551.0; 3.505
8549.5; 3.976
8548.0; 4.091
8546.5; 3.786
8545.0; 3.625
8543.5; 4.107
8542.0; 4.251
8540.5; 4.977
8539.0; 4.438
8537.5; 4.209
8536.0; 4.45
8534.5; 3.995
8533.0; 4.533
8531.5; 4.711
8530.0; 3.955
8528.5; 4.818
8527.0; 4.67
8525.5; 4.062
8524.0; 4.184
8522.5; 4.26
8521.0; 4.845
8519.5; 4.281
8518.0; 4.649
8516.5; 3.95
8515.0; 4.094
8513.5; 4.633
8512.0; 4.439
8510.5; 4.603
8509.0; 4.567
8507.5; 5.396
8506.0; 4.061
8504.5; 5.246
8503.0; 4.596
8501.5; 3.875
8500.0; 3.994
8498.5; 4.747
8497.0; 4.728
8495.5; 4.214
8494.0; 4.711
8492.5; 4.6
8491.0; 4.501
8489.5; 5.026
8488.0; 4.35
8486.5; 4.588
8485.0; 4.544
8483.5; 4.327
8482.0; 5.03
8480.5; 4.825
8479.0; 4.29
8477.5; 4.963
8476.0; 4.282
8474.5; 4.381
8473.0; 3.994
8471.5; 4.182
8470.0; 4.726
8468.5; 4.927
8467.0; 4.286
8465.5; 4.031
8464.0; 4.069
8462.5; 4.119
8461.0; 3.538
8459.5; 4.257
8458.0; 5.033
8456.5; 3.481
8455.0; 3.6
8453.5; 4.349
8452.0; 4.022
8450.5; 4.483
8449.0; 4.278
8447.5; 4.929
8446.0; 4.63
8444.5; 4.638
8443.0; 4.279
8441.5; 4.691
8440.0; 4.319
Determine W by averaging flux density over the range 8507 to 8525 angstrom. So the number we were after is 4.47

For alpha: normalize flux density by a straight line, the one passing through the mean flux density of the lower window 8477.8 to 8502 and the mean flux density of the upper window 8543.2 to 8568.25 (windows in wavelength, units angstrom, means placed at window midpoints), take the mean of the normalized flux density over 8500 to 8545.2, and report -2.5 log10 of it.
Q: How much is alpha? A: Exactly 0.01 mag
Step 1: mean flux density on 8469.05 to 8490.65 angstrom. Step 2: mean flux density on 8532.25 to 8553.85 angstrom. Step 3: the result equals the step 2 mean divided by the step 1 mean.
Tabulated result 0.9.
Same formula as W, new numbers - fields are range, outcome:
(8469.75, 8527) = 4.49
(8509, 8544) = 4.4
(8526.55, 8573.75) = 4.42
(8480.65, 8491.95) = 4.63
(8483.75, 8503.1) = 4.49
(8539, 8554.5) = 4.24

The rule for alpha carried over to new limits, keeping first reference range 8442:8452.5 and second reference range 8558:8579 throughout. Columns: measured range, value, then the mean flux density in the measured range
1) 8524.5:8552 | 0.068 mag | 4.24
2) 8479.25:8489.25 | -0.029 mag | 4.62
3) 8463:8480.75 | 0.023 mag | 4.4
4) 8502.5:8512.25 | -0.051 mag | 4.72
